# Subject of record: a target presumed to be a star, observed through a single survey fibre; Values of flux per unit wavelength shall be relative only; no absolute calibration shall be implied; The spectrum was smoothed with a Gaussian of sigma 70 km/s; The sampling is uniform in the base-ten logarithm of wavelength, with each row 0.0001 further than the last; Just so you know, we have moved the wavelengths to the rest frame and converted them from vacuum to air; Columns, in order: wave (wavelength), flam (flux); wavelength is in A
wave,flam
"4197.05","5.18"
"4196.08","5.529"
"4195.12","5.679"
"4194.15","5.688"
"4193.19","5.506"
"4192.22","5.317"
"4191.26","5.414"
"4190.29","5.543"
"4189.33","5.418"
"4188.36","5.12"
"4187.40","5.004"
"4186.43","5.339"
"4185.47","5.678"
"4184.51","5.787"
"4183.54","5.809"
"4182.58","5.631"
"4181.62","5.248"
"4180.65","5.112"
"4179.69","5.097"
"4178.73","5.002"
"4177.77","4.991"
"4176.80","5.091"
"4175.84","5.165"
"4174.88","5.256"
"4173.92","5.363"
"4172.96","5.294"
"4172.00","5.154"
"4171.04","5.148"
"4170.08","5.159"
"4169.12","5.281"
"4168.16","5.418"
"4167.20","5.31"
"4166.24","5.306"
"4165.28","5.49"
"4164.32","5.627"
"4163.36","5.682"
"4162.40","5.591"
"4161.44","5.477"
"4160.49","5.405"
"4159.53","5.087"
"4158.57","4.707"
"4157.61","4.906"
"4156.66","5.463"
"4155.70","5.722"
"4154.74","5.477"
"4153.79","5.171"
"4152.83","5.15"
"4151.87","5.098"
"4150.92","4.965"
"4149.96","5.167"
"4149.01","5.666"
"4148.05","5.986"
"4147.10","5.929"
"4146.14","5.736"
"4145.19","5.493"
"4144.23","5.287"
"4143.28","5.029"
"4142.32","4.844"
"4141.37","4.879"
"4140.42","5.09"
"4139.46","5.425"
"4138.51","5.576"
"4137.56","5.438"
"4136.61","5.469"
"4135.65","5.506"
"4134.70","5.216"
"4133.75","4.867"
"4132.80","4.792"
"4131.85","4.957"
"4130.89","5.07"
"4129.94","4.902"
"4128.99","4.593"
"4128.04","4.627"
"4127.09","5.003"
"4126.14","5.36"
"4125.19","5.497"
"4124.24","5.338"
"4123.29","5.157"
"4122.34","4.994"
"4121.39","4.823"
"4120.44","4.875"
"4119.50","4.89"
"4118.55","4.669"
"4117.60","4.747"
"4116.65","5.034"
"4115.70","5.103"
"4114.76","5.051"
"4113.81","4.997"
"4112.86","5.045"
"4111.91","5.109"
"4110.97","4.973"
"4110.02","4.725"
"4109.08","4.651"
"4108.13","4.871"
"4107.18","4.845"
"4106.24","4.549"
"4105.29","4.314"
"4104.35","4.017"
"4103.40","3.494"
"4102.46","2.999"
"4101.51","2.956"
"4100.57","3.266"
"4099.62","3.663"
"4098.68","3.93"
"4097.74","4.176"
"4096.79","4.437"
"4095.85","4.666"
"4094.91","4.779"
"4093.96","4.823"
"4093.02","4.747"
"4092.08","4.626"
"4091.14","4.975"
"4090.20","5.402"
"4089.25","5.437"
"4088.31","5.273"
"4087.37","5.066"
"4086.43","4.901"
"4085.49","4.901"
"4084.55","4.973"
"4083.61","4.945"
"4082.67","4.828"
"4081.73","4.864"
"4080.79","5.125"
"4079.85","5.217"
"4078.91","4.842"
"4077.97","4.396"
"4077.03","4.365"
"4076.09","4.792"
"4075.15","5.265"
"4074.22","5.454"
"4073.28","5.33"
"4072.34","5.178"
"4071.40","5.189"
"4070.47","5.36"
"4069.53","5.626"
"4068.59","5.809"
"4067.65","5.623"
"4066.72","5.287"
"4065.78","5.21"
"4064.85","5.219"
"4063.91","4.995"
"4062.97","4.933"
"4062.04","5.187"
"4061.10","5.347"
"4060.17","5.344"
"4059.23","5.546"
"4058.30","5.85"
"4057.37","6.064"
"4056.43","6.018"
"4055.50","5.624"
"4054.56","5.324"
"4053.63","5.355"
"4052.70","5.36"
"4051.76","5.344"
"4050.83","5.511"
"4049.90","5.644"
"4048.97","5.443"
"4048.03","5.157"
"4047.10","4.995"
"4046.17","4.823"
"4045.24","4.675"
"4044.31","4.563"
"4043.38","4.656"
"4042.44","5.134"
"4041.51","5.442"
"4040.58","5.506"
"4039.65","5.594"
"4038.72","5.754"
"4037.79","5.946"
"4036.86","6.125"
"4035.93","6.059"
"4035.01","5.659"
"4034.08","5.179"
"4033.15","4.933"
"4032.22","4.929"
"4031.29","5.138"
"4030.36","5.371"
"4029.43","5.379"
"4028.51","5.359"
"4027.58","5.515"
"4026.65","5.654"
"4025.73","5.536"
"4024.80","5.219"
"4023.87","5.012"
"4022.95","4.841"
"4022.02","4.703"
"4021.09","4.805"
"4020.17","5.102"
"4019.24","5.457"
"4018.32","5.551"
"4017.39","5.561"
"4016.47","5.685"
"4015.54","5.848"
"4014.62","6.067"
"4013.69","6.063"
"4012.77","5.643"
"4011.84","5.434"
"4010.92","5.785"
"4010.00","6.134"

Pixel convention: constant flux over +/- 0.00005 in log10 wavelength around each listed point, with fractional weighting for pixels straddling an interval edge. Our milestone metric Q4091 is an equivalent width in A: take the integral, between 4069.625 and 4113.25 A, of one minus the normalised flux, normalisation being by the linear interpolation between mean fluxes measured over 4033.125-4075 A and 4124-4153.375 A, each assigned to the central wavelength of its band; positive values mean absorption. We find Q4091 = 5.1 A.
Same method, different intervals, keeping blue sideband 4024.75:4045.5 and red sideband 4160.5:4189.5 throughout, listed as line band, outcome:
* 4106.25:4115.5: 0.8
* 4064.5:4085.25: 0.9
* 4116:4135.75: 1.3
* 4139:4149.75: -0.1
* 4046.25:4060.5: -0.3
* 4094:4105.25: 3.0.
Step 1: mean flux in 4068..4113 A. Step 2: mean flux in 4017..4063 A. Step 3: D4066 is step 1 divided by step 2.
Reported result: 0.9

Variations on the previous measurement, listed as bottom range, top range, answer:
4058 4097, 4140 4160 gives 1.04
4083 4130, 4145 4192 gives 1.14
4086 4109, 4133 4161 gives 1.20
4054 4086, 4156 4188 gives 1.01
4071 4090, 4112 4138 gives 1.00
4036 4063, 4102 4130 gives 0.88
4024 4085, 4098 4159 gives 0.93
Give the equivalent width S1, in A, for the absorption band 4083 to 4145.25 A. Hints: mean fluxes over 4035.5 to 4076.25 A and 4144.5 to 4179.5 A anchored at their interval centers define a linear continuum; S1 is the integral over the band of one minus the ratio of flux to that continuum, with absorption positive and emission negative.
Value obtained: 6.23 A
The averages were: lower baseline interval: 5.38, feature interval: 4.82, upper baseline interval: 5.33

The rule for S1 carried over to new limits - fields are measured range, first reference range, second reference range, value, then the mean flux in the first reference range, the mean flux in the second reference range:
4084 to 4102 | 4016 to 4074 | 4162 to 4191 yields 2.6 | 5.35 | 5.34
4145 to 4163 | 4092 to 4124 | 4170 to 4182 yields -1.5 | 4.54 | 5.16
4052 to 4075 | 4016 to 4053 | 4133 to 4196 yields -0.5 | 5.31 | 5.34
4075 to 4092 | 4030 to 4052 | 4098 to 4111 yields -1.9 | 5.32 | 4.06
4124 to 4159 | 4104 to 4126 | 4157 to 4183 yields -1.1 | 4.89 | 5.26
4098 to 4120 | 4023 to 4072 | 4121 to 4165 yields 3.6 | 5.37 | 5.25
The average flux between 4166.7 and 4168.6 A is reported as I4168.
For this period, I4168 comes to 5.36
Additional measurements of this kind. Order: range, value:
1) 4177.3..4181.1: 5.06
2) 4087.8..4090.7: 5.36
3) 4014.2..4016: 5.97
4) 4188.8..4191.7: 5.44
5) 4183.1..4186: 5.75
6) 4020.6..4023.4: 4.78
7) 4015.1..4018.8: 5.66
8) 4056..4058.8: 5.98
